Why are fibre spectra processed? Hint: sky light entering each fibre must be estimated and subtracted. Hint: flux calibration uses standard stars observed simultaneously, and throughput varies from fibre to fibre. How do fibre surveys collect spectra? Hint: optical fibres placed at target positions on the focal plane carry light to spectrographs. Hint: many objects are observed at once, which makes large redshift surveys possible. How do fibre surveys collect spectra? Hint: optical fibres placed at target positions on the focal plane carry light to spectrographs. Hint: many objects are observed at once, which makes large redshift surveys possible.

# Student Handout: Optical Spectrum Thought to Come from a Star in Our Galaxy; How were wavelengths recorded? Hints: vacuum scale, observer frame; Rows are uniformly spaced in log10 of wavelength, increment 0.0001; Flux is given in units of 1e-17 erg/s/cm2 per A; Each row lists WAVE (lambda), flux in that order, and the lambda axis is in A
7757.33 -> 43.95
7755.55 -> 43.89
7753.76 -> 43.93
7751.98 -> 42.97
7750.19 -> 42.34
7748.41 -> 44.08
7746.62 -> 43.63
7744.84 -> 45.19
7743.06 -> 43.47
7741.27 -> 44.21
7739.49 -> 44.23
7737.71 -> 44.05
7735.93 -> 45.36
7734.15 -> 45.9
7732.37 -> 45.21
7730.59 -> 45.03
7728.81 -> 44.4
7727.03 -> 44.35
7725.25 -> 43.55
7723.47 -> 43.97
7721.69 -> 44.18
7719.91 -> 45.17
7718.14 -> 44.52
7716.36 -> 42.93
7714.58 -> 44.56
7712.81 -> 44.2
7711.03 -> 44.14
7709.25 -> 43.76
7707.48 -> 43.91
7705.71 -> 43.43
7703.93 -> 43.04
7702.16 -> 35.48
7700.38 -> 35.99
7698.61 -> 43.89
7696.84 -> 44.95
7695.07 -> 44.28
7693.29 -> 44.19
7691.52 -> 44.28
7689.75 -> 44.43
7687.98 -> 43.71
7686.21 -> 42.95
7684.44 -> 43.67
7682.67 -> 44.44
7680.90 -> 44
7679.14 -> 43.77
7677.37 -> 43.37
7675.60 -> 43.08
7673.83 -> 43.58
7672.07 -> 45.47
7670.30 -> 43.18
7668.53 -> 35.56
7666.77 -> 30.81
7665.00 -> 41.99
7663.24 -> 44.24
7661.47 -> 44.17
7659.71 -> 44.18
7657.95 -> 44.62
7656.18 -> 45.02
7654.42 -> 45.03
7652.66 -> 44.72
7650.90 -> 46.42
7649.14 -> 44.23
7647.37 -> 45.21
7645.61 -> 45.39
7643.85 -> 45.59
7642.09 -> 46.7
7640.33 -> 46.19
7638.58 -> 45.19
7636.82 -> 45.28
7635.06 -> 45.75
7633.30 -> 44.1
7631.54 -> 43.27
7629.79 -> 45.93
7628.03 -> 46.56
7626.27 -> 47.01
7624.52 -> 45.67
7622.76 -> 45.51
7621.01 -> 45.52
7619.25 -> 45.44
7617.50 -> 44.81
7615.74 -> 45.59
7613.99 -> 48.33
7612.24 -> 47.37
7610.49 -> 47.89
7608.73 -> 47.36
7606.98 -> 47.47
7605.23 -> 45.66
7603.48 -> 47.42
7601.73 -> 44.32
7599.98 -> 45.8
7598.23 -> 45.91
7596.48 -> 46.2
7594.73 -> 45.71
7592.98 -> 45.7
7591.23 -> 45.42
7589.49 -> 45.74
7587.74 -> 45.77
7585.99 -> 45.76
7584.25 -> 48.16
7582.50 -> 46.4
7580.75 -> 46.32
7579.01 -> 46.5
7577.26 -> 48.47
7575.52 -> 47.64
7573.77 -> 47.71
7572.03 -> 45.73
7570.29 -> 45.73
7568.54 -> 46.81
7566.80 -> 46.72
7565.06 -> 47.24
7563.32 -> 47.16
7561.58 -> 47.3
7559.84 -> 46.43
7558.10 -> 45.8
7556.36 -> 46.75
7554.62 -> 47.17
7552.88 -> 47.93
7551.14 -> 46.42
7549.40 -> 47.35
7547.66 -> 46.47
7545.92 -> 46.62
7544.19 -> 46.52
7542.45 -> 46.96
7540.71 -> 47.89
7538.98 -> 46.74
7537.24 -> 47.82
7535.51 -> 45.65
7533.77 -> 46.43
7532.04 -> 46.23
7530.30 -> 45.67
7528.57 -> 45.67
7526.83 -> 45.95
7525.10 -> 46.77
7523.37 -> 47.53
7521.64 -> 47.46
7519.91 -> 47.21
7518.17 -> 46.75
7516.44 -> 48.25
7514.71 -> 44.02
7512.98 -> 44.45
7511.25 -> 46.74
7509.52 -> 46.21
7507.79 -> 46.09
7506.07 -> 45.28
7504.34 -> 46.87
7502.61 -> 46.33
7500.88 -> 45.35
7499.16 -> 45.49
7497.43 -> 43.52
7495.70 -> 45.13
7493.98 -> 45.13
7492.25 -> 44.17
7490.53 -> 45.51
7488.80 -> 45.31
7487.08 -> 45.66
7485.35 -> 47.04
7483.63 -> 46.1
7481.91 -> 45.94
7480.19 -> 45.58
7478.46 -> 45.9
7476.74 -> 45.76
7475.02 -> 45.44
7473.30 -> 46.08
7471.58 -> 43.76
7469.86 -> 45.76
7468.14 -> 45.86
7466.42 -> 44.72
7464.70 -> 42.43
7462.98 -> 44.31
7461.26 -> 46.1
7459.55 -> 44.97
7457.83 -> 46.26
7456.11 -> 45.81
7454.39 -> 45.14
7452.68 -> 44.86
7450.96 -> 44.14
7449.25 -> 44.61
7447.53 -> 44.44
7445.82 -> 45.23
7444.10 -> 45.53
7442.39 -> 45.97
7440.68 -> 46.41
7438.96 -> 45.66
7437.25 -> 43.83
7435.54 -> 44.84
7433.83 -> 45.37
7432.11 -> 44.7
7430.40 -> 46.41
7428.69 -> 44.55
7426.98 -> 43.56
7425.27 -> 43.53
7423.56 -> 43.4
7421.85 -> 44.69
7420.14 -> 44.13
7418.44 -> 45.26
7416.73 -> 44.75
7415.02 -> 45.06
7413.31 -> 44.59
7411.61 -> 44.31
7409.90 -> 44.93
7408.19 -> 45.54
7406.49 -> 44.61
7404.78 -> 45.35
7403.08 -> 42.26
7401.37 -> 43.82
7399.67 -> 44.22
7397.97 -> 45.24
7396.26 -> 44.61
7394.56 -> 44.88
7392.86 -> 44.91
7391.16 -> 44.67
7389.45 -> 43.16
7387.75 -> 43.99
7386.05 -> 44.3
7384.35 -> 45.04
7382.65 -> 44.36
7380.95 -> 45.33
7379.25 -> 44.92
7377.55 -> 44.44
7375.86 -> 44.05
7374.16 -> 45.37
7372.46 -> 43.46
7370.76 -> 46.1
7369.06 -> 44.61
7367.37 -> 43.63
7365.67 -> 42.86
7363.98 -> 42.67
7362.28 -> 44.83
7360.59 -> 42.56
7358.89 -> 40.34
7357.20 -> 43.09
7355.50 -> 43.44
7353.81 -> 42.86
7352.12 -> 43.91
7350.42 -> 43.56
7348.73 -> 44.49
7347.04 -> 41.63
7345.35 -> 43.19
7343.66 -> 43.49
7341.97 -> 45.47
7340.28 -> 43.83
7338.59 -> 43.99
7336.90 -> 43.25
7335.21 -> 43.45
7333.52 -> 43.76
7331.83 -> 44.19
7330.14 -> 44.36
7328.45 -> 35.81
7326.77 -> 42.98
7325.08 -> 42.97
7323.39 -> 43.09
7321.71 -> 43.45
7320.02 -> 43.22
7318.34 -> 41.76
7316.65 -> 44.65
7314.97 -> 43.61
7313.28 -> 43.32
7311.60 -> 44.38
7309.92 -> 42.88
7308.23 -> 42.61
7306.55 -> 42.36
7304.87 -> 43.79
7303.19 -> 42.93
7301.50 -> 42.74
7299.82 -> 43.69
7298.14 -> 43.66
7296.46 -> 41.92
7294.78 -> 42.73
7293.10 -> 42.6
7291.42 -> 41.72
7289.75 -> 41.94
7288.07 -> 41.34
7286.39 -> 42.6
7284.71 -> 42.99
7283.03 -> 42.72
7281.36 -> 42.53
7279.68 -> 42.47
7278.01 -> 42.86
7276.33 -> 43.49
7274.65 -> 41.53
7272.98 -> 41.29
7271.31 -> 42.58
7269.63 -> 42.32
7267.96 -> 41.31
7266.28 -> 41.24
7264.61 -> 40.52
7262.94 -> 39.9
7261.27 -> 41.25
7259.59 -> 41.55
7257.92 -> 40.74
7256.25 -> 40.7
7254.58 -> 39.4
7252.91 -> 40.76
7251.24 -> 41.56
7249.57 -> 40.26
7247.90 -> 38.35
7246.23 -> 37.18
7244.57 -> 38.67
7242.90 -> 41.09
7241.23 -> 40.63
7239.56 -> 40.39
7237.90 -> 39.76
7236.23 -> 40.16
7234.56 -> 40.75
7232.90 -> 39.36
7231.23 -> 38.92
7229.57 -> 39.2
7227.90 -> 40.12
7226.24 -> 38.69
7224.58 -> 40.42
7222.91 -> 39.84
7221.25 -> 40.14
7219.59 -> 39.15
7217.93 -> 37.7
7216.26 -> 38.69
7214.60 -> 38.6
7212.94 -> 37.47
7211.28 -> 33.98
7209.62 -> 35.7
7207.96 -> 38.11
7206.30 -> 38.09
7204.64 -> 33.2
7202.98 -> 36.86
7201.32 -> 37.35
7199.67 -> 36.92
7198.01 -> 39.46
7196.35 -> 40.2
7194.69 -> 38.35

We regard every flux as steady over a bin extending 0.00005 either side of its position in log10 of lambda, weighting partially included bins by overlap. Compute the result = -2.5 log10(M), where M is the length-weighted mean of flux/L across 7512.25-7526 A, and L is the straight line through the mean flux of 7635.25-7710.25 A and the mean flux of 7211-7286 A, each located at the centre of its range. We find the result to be -0.10 mag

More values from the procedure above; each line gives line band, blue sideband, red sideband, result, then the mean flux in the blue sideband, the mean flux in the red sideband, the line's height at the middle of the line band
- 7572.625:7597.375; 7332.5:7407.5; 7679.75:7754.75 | -0.07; 44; 43.7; 43.8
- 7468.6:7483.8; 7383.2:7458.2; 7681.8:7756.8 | -0.03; 44.7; 43.7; 44.5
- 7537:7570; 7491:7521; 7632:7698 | -0.04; 45.7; 43.9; 45.2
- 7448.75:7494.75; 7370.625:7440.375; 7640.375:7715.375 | -0.02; 44.6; 43.4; 44.3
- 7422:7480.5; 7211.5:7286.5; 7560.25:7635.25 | -0.03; 40.4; 46.3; 43.8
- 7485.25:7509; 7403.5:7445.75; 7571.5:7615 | 0.00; 44.9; 46.6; 45.6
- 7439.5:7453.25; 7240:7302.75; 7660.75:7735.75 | -0.07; 41.5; 43.2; 42.2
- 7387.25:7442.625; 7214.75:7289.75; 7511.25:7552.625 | -0.01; 40.6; 46.6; 44.1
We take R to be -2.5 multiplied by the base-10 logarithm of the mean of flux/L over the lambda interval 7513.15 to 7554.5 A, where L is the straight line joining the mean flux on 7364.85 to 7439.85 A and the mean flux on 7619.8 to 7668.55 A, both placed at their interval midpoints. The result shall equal -0.05 mag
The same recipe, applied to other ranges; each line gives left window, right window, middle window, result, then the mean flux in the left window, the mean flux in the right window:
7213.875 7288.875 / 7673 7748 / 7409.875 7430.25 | -0.069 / 40.6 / 43.7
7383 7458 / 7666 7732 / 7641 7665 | -0.040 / 44.7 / 43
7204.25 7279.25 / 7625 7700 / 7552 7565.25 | -0.097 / 39.8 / 44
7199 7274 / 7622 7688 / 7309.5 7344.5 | -0.074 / 39.4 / 44.1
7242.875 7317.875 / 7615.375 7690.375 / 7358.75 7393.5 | -0.042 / 41.9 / 44.2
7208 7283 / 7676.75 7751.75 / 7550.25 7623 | -0.092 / 40.1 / 43.7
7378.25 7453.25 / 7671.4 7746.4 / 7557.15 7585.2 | -0.064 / 44.7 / 43.8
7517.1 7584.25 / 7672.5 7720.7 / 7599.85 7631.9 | -0.023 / 46.8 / 43.3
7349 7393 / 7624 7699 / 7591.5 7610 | -0.050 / 43.9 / 44.1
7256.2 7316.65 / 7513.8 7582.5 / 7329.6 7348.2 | -0.011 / 42.4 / 46.8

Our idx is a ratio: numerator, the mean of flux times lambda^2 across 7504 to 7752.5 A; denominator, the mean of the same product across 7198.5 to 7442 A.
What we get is 1.16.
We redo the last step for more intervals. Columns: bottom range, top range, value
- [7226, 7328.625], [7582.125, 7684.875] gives 1.19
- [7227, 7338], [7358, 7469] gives 1.11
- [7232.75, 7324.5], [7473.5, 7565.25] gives 1.18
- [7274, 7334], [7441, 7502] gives 1.11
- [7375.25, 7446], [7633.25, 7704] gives 1.04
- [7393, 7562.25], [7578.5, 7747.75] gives 1.03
